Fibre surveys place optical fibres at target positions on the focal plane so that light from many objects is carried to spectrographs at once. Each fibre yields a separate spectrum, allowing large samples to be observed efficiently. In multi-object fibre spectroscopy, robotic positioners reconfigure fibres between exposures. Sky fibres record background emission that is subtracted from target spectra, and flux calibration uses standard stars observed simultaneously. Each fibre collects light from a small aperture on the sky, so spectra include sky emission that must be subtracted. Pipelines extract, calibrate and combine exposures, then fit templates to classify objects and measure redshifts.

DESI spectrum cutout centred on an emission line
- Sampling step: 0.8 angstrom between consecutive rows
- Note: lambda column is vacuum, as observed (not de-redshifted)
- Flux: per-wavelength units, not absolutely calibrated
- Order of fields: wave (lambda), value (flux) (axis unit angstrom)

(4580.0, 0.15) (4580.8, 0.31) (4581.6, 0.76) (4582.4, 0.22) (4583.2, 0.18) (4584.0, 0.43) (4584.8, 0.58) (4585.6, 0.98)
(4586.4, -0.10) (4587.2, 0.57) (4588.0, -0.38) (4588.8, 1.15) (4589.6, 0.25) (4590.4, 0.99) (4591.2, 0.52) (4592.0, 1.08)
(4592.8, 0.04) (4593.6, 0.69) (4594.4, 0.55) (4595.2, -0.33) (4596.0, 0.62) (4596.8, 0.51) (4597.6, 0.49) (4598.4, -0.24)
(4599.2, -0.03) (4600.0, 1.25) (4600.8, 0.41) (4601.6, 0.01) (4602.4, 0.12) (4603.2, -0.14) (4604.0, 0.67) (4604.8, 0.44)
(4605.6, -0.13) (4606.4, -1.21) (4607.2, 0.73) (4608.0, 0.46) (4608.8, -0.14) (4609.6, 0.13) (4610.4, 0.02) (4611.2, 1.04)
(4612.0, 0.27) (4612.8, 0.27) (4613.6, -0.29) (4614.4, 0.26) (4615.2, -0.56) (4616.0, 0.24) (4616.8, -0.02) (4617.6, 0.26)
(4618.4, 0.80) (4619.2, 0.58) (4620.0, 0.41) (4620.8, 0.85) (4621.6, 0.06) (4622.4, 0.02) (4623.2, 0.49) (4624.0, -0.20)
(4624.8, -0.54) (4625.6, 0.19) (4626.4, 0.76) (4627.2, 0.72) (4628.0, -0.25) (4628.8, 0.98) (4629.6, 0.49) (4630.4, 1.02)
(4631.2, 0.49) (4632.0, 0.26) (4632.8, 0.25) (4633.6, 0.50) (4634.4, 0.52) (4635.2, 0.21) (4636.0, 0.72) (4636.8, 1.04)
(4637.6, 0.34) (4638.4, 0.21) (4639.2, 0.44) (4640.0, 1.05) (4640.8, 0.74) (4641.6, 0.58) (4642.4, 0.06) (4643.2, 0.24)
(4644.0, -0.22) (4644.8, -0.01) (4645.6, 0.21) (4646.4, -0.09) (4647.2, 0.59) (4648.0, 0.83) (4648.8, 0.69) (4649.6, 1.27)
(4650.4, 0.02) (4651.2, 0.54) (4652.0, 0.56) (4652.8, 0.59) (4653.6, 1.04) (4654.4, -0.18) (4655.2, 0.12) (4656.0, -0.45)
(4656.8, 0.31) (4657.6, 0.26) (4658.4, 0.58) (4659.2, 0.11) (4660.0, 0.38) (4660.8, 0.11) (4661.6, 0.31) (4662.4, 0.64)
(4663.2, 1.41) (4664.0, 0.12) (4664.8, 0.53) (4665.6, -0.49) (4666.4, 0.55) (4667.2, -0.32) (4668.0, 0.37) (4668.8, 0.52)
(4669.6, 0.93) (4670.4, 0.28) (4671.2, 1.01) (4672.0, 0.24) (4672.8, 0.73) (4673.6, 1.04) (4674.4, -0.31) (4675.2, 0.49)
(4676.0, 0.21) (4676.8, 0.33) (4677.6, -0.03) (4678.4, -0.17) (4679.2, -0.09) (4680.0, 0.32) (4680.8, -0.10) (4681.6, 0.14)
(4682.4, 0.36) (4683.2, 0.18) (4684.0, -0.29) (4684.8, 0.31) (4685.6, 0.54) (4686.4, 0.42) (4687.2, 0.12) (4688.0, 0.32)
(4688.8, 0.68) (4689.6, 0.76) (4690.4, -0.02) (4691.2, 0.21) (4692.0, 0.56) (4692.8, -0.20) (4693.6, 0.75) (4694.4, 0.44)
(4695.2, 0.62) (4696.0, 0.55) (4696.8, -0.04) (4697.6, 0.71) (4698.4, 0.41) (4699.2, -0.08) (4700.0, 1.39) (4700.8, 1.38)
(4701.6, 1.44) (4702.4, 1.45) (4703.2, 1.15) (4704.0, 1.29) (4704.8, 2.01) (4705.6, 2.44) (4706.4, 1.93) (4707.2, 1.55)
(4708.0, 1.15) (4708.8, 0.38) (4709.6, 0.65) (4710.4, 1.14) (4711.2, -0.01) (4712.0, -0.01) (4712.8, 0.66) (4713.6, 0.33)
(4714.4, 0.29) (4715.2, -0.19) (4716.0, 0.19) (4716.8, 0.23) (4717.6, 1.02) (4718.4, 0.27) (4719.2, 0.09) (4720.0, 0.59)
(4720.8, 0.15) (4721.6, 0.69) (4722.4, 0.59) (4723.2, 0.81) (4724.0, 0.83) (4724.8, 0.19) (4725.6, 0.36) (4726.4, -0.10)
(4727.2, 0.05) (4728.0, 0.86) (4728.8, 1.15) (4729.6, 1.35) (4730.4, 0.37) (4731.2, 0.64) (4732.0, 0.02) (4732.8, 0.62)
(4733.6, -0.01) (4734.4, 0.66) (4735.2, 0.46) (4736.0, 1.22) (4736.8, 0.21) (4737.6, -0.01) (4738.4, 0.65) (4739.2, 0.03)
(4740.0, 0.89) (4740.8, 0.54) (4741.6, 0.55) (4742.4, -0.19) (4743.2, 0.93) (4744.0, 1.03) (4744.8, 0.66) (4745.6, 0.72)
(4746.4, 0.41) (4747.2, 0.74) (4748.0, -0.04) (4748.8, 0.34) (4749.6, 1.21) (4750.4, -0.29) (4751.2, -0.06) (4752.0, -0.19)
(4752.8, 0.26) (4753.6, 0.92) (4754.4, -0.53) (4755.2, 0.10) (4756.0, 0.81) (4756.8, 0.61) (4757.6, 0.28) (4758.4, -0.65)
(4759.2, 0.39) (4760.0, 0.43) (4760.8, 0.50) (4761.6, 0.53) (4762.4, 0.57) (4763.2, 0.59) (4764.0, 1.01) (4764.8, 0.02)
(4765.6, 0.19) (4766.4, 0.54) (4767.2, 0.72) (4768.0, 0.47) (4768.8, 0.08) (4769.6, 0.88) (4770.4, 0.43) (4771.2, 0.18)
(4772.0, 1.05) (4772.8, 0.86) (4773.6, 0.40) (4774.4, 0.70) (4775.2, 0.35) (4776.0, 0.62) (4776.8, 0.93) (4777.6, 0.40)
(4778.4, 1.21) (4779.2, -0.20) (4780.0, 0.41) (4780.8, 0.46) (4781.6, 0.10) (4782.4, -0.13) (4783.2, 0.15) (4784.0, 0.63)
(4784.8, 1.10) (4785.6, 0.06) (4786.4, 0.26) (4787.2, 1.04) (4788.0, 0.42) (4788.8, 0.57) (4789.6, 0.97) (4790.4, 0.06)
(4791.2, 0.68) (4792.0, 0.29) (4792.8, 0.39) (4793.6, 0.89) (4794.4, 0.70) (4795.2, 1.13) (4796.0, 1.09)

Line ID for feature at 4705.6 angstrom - [O II]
